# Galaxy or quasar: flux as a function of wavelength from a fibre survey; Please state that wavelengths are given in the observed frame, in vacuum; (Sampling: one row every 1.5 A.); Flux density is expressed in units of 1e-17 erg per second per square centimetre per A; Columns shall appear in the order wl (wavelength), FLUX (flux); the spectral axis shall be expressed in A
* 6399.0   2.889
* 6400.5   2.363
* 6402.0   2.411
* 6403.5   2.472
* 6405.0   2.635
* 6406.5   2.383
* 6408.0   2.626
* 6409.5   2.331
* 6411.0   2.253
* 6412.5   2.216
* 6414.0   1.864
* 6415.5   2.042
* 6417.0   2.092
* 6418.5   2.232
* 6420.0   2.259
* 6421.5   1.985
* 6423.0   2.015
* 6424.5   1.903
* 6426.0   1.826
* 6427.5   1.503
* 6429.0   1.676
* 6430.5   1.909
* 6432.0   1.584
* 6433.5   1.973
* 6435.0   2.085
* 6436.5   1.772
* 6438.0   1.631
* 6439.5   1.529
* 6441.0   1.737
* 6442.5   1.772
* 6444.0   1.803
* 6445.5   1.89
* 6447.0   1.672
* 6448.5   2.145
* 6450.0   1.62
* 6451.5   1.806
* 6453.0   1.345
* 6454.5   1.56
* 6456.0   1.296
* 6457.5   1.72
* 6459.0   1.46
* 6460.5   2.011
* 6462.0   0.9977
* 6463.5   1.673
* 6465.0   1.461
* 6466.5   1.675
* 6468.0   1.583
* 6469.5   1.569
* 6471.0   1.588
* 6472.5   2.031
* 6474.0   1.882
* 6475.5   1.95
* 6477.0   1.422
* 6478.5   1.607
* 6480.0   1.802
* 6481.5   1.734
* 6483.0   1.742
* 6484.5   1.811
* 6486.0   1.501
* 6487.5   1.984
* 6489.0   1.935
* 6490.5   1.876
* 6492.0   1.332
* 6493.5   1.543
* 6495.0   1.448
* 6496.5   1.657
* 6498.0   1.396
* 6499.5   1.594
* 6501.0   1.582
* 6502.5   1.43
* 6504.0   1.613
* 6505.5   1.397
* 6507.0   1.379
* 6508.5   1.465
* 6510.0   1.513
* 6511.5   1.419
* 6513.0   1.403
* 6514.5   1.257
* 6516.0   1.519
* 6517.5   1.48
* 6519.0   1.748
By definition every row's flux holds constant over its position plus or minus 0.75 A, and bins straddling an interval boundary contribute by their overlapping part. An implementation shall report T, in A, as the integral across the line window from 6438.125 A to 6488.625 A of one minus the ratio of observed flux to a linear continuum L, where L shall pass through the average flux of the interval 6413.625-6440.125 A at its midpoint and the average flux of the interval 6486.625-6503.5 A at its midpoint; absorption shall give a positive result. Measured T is 1.69 A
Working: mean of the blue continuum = 1.88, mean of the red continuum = 1.62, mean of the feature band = 1.68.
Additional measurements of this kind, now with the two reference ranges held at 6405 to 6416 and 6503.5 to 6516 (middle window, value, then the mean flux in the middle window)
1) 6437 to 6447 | 1.4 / 1.72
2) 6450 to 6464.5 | 2.6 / 1.54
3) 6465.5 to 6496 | -0.4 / 1.7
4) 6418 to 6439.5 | 2.6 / 1.87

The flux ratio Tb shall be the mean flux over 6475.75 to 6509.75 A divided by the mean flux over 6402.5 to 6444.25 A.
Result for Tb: 0.80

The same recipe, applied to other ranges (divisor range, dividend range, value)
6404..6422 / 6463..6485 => 0.76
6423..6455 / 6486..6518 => 0.87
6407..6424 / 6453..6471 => 0.71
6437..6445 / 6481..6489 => 1.04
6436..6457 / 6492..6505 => 0.90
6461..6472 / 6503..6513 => 0.95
